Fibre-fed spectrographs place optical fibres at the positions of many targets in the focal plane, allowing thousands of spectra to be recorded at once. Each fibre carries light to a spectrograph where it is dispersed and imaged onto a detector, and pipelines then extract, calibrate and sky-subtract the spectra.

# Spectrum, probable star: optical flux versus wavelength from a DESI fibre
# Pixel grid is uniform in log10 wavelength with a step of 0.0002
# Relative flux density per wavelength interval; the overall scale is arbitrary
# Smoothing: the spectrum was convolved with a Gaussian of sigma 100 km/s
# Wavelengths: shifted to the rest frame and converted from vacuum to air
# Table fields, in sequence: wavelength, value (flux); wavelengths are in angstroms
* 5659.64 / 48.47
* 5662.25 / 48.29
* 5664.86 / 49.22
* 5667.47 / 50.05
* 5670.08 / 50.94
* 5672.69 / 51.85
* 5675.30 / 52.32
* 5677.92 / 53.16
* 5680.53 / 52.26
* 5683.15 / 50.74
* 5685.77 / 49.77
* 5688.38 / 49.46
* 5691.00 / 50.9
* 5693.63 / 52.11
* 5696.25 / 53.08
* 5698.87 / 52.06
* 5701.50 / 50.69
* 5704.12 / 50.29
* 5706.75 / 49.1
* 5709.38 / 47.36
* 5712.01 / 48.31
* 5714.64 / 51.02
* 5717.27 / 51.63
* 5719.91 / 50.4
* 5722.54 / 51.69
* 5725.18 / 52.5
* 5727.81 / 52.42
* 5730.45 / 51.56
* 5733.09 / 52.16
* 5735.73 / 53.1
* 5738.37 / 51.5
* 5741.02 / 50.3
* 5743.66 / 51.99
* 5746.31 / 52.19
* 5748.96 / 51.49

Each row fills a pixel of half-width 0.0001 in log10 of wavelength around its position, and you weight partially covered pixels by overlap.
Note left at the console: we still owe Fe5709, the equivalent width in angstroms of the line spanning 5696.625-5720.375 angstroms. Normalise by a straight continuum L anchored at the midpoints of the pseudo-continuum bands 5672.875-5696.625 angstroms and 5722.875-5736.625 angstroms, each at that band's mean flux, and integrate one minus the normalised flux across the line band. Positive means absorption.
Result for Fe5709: 0.8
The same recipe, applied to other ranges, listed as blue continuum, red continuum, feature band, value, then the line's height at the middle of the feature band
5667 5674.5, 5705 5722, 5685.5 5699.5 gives -0.2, 50.4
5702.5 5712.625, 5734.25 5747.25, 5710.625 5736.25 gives -0.6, 50.3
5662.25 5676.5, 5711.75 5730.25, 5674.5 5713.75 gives 0.2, 51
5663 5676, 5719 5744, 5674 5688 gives -0.2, 50.9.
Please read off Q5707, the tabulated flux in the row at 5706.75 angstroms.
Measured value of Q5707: 49.1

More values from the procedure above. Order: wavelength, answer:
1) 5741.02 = 50.3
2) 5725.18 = 52.5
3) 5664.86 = 49.22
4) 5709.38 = 47.36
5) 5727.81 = 52.42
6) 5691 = 50.9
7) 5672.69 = 51.85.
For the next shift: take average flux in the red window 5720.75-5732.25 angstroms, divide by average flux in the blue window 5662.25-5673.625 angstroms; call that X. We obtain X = 1.04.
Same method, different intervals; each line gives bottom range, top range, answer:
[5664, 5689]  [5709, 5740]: 1.00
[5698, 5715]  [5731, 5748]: 1.04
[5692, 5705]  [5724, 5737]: 1.01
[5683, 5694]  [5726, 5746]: 1.03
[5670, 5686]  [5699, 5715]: 0.96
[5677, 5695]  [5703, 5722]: 0.97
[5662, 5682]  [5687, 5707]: 1.00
